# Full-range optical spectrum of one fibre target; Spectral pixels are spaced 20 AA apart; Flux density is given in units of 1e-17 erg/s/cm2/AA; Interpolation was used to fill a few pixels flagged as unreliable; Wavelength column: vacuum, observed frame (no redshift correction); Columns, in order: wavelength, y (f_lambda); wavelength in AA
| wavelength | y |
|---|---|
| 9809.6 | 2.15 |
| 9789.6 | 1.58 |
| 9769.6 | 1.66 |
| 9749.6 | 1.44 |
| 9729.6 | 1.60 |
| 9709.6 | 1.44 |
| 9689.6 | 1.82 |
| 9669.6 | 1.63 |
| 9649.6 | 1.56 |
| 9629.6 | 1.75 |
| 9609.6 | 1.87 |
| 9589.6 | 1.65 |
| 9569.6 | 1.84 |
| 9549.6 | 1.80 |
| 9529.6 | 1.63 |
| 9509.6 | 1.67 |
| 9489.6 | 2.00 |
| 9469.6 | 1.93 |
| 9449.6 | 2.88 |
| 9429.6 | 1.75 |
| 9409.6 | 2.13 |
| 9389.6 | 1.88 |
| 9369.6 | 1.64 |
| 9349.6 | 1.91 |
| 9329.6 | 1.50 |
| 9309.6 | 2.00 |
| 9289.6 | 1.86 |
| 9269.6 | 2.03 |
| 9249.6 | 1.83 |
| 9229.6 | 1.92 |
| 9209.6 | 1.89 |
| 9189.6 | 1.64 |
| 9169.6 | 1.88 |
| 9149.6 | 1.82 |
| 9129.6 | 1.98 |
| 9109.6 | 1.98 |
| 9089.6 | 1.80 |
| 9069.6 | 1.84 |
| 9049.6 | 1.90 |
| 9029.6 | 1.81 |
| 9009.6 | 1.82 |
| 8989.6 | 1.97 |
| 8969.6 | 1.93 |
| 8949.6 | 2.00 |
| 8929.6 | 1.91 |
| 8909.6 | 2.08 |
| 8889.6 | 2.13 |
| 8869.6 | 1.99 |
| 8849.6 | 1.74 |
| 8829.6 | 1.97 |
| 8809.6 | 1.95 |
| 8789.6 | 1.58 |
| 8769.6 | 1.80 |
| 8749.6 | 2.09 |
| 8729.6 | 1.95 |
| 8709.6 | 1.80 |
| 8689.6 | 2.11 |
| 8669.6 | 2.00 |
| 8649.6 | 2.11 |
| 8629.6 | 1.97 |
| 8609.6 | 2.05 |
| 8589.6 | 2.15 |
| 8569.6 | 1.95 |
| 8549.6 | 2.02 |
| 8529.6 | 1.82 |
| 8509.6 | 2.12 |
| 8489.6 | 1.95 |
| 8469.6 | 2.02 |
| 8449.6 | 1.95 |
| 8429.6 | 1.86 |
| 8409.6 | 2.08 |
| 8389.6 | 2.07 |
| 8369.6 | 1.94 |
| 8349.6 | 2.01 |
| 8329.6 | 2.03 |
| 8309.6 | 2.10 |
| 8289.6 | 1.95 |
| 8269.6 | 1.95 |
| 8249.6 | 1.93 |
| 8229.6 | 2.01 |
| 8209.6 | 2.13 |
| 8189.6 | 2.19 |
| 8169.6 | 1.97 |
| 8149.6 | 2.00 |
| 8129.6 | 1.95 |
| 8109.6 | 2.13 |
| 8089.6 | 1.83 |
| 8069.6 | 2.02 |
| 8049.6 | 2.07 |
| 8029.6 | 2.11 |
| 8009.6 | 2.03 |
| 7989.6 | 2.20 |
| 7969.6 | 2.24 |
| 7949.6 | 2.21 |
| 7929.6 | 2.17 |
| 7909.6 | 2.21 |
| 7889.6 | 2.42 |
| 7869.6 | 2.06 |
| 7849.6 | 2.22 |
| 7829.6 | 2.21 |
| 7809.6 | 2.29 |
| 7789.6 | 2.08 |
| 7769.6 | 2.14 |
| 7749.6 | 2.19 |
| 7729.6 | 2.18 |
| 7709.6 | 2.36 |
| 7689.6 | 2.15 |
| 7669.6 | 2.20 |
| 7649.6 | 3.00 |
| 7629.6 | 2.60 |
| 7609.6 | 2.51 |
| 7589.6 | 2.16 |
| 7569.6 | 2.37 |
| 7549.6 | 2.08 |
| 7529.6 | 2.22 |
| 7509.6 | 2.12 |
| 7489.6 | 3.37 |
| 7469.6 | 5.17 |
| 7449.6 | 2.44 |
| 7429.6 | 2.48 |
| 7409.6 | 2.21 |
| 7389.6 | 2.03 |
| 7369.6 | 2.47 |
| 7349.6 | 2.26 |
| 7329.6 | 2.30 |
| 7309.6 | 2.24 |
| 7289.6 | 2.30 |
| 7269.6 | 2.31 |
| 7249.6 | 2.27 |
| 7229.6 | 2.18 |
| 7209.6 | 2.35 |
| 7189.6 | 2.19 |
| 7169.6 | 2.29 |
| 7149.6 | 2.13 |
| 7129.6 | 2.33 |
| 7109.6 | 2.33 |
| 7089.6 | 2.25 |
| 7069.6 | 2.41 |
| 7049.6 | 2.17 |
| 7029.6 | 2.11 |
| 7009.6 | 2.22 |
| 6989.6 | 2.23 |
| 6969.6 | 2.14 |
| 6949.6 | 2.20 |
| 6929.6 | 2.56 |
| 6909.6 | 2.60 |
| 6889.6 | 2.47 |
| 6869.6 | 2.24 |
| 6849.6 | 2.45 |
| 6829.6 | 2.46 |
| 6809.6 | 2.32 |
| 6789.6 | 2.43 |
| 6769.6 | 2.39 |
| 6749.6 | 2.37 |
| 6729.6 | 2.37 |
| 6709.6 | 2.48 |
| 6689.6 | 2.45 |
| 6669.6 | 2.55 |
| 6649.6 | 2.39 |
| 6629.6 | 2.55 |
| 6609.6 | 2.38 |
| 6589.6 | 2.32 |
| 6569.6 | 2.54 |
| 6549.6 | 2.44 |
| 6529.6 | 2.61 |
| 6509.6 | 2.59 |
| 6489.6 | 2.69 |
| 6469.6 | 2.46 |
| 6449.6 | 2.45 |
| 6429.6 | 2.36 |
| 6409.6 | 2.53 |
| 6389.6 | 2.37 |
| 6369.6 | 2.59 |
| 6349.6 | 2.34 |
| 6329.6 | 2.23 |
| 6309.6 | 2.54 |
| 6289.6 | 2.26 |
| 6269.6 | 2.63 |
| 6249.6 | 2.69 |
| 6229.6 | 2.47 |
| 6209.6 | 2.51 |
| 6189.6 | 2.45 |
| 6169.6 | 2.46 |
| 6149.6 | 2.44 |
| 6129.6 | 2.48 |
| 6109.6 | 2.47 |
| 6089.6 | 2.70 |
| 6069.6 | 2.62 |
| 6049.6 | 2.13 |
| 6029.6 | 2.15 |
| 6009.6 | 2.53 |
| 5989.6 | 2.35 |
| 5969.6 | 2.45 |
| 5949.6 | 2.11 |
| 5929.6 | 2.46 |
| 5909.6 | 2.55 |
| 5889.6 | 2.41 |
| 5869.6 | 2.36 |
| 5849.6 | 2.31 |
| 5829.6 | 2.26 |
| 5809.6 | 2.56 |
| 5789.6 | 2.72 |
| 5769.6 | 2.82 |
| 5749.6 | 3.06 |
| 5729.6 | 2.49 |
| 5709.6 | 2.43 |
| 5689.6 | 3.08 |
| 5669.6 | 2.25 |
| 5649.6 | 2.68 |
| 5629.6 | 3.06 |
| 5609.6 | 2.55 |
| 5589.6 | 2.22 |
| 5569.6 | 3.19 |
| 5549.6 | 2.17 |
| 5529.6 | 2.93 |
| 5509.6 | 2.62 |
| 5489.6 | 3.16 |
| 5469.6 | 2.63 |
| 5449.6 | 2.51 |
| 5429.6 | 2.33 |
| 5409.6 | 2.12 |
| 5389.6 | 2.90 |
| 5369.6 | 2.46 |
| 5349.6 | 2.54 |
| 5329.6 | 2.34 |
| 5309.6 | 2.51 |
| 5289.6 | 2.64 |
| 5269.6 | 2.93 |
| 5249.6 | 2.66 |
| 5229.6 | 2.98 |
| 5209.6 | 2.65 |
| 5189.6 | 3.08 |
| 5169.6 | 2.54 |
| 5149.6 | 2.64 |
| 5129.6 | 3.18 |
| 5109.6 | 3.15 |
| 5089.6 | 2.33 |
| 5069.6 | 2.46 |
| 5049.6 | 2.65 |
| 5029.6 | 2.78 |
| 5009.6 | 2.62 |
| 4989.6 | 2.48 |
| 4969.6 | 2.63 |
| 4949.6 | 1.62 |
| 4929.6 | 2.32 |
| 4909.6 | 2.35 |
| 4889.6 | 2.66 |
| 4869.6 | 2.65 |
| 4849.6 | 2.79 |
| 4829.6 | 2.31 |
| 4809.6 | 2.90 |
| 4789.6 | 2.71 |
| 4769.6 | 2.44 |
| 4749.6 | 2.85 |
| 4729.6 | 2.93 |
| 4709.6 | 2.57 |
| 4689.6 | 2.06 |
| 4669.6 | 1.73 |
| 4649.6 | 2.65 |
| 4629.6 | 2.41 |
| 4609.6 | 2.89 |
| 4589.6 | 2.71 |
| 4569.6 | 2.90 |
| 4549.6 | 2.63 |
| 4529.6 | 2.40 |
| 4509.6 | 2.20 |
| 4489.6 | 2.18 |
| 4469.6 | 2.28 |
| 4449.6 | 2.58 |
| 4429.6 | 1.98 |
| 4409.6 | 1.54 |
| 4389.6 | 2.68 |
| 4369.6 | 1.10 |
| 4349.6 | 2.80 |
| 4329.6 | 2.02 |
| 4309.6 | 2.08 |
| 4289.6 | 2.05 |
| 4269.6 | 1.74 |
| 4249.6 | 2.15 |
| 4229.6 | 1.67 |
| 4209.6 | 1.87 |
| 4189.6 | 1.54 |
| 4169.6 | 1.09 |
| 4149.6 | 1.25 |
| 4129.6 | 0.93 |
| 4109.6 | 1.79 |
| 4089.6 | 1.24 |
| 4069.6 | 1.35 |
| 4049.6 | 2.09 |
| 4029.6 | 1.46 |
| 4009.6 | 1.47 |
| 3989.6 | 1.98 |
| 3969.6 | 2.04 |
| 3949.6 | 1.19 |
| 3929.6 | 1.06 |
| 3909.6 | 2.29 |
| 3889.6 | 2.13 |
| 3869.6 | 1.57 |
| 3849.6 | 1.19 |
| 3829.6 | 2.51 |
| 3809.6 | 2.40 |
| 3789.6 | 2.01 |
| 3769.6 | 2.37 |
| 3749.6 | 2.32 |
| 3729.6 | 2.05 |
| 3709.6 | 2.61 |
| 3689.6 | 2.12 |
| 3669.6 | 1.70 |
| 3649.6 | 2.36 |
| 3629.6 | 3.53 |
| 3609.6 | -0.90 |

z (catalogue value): 0.14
